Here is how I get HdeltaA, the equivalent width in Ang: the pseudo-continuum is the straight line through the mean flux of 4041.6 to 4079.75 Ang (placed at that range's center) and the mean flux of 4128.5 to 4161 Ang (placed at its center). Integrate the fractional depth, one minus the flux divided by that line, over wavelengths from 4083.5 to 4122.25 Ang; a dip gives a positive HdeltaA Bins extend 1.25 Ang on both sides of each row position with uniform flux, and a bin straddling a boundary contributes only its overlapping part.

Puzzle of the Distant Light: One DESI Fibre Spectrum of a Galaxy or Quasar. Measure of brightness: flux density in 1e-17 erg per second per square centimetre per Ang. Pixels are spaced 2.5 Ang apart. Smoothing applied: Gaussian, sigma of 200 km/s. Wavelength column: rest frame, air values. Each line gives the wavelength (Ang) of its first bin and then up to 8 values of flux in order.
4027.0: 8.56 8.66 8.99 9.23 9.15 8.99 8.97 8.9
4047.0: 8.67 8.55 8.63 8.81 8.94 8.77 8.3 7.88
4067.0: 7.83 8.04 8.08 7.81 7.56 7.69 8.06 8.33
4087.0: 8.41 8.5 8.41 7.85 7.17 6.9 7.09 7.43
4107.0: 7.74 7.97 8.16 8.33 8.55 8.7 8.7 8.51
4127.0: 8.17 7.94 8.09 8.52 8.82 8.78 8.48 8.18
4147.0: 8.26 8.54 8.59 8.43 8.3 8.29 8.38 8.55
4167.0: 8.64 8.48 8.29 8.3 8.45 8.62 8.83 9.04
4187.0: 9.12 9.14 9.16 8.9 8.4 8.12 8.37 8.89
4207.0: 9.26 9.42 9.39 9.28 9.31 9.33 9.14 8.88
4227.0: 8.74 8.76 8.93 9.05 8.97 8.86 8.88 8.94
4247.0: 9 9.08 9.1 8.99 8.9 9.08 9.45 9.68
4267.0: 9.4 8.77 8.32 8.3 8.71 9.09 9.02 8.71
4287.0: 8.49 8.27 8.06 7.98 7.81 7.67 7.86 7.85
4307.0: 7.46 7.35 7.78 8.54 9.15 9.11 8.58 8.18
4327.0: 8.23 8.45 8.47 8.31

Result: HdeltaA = 1.75 Ang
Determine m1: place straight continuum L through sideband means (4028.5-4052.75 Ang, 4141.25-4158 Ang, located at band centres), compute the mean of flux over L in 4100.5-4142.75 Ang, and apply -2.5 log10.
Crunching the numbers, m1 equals 0.04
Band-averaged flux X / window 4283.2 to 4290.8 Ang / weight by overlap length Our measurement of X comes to 8.49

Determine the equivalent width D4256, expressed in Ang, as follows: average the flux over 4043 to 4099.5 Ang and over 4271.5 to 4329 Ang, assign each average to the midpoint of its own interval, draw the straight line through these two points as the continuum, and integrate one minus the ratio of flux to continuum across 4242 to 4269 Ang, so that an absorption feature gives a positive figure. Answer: -2.8 Ang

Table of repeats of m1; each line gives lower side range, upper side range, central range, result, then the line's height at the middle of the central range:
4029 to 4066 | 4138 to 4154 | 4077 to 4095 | 0.06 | 8.65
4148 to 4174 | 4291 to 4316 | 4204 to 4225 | -0.13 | 8.22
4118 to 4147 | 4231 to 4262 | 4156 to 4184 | 0.02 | 8.62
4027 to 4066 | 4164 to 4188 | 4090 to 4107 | 0.16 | 8.7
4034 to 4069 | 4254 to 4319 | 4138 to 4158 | 0.02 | 8.59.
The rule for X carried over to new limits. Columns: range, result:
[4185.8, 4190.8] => 9.13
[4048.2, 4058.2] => 8.73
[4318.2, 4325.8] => 8.62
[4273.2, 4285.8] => 8.76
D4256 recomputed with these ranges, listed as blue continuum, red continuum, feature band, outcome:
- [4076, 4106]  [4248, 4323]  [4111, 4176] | -3.5 Ang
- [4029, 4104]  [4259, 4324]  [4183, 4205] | -1.0 Ang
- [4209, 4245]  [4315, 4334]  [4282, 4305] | 1.6 Ang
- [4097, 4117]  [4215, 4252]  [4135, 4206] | -2.1 Ang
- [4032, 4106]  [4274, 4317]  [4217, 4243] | -2.4 Ang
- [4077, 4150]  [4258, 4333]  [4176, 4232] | -4.3 Ang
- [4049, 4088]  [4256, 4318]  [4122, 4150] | -0.3 Ang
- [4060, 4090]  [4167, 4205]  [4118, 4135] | -0.1 Ang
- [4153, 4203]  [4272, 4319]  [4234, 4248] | -0.9 Ang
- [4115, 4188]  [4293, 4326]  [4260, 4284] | -2.3 Ang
